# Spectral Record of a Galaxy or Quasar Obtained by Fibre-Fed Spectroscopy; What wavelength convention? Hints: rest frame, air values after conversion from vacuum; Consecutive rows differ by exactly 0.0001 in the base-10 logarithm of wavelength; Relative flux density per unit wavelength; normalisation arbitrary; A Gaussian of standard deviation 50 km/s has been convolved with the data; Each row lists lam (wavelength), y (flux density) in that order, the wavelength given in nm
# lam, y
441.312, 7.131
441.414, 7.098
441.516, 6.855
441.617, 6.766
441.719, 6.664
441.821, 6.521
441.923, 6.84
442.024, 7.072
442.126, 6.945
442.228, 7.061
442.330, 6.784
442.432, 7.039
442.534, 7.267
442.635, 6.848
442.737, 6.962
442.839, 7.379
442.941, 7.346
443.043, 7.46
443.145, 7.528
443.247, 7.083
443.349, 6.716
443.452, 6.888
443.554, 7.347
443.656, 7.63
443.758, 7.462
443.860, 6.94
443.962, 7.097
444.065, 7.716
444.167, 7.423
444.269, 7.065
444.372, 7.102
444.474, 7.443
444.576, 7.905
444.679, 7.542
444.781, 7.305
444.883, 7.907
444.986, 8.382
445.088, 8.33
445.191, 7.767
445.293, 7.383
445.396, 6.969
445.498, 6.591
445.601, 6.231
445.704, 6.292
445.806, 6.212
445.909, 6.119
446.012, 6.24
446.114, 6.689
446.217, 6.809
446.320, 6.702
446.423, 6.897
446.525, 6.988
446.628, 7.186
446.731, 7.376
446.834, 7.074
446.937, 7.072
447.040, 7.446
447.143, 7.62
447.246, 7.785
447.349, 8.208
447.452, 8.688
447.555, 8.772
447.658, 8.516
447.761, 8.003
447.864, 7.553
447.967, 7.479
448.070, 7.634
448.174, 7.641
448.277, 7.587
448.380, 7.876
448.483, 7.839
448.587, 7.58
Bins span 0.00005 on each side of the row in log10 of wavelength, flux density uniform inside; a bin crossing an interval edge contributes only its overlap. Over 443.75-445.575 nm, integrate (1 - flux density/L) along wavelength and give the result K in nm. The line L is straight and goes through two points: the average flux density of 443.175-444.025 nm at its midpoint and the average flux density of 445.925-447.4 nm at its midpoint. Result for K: -0.077 nm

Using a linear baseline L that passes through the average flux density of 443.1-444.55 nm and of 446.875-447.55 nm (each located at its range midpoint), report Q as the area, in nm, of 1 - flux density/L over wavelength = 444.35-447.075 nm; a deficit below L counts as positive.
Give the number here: 0.171 nm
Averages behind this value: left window 7.26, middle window 7.11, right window 7.86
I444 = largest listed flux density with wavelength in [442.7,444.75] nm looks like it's 7.905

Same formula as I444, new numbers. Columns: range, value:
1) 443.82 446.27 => 8.382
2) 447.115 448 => 8.772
